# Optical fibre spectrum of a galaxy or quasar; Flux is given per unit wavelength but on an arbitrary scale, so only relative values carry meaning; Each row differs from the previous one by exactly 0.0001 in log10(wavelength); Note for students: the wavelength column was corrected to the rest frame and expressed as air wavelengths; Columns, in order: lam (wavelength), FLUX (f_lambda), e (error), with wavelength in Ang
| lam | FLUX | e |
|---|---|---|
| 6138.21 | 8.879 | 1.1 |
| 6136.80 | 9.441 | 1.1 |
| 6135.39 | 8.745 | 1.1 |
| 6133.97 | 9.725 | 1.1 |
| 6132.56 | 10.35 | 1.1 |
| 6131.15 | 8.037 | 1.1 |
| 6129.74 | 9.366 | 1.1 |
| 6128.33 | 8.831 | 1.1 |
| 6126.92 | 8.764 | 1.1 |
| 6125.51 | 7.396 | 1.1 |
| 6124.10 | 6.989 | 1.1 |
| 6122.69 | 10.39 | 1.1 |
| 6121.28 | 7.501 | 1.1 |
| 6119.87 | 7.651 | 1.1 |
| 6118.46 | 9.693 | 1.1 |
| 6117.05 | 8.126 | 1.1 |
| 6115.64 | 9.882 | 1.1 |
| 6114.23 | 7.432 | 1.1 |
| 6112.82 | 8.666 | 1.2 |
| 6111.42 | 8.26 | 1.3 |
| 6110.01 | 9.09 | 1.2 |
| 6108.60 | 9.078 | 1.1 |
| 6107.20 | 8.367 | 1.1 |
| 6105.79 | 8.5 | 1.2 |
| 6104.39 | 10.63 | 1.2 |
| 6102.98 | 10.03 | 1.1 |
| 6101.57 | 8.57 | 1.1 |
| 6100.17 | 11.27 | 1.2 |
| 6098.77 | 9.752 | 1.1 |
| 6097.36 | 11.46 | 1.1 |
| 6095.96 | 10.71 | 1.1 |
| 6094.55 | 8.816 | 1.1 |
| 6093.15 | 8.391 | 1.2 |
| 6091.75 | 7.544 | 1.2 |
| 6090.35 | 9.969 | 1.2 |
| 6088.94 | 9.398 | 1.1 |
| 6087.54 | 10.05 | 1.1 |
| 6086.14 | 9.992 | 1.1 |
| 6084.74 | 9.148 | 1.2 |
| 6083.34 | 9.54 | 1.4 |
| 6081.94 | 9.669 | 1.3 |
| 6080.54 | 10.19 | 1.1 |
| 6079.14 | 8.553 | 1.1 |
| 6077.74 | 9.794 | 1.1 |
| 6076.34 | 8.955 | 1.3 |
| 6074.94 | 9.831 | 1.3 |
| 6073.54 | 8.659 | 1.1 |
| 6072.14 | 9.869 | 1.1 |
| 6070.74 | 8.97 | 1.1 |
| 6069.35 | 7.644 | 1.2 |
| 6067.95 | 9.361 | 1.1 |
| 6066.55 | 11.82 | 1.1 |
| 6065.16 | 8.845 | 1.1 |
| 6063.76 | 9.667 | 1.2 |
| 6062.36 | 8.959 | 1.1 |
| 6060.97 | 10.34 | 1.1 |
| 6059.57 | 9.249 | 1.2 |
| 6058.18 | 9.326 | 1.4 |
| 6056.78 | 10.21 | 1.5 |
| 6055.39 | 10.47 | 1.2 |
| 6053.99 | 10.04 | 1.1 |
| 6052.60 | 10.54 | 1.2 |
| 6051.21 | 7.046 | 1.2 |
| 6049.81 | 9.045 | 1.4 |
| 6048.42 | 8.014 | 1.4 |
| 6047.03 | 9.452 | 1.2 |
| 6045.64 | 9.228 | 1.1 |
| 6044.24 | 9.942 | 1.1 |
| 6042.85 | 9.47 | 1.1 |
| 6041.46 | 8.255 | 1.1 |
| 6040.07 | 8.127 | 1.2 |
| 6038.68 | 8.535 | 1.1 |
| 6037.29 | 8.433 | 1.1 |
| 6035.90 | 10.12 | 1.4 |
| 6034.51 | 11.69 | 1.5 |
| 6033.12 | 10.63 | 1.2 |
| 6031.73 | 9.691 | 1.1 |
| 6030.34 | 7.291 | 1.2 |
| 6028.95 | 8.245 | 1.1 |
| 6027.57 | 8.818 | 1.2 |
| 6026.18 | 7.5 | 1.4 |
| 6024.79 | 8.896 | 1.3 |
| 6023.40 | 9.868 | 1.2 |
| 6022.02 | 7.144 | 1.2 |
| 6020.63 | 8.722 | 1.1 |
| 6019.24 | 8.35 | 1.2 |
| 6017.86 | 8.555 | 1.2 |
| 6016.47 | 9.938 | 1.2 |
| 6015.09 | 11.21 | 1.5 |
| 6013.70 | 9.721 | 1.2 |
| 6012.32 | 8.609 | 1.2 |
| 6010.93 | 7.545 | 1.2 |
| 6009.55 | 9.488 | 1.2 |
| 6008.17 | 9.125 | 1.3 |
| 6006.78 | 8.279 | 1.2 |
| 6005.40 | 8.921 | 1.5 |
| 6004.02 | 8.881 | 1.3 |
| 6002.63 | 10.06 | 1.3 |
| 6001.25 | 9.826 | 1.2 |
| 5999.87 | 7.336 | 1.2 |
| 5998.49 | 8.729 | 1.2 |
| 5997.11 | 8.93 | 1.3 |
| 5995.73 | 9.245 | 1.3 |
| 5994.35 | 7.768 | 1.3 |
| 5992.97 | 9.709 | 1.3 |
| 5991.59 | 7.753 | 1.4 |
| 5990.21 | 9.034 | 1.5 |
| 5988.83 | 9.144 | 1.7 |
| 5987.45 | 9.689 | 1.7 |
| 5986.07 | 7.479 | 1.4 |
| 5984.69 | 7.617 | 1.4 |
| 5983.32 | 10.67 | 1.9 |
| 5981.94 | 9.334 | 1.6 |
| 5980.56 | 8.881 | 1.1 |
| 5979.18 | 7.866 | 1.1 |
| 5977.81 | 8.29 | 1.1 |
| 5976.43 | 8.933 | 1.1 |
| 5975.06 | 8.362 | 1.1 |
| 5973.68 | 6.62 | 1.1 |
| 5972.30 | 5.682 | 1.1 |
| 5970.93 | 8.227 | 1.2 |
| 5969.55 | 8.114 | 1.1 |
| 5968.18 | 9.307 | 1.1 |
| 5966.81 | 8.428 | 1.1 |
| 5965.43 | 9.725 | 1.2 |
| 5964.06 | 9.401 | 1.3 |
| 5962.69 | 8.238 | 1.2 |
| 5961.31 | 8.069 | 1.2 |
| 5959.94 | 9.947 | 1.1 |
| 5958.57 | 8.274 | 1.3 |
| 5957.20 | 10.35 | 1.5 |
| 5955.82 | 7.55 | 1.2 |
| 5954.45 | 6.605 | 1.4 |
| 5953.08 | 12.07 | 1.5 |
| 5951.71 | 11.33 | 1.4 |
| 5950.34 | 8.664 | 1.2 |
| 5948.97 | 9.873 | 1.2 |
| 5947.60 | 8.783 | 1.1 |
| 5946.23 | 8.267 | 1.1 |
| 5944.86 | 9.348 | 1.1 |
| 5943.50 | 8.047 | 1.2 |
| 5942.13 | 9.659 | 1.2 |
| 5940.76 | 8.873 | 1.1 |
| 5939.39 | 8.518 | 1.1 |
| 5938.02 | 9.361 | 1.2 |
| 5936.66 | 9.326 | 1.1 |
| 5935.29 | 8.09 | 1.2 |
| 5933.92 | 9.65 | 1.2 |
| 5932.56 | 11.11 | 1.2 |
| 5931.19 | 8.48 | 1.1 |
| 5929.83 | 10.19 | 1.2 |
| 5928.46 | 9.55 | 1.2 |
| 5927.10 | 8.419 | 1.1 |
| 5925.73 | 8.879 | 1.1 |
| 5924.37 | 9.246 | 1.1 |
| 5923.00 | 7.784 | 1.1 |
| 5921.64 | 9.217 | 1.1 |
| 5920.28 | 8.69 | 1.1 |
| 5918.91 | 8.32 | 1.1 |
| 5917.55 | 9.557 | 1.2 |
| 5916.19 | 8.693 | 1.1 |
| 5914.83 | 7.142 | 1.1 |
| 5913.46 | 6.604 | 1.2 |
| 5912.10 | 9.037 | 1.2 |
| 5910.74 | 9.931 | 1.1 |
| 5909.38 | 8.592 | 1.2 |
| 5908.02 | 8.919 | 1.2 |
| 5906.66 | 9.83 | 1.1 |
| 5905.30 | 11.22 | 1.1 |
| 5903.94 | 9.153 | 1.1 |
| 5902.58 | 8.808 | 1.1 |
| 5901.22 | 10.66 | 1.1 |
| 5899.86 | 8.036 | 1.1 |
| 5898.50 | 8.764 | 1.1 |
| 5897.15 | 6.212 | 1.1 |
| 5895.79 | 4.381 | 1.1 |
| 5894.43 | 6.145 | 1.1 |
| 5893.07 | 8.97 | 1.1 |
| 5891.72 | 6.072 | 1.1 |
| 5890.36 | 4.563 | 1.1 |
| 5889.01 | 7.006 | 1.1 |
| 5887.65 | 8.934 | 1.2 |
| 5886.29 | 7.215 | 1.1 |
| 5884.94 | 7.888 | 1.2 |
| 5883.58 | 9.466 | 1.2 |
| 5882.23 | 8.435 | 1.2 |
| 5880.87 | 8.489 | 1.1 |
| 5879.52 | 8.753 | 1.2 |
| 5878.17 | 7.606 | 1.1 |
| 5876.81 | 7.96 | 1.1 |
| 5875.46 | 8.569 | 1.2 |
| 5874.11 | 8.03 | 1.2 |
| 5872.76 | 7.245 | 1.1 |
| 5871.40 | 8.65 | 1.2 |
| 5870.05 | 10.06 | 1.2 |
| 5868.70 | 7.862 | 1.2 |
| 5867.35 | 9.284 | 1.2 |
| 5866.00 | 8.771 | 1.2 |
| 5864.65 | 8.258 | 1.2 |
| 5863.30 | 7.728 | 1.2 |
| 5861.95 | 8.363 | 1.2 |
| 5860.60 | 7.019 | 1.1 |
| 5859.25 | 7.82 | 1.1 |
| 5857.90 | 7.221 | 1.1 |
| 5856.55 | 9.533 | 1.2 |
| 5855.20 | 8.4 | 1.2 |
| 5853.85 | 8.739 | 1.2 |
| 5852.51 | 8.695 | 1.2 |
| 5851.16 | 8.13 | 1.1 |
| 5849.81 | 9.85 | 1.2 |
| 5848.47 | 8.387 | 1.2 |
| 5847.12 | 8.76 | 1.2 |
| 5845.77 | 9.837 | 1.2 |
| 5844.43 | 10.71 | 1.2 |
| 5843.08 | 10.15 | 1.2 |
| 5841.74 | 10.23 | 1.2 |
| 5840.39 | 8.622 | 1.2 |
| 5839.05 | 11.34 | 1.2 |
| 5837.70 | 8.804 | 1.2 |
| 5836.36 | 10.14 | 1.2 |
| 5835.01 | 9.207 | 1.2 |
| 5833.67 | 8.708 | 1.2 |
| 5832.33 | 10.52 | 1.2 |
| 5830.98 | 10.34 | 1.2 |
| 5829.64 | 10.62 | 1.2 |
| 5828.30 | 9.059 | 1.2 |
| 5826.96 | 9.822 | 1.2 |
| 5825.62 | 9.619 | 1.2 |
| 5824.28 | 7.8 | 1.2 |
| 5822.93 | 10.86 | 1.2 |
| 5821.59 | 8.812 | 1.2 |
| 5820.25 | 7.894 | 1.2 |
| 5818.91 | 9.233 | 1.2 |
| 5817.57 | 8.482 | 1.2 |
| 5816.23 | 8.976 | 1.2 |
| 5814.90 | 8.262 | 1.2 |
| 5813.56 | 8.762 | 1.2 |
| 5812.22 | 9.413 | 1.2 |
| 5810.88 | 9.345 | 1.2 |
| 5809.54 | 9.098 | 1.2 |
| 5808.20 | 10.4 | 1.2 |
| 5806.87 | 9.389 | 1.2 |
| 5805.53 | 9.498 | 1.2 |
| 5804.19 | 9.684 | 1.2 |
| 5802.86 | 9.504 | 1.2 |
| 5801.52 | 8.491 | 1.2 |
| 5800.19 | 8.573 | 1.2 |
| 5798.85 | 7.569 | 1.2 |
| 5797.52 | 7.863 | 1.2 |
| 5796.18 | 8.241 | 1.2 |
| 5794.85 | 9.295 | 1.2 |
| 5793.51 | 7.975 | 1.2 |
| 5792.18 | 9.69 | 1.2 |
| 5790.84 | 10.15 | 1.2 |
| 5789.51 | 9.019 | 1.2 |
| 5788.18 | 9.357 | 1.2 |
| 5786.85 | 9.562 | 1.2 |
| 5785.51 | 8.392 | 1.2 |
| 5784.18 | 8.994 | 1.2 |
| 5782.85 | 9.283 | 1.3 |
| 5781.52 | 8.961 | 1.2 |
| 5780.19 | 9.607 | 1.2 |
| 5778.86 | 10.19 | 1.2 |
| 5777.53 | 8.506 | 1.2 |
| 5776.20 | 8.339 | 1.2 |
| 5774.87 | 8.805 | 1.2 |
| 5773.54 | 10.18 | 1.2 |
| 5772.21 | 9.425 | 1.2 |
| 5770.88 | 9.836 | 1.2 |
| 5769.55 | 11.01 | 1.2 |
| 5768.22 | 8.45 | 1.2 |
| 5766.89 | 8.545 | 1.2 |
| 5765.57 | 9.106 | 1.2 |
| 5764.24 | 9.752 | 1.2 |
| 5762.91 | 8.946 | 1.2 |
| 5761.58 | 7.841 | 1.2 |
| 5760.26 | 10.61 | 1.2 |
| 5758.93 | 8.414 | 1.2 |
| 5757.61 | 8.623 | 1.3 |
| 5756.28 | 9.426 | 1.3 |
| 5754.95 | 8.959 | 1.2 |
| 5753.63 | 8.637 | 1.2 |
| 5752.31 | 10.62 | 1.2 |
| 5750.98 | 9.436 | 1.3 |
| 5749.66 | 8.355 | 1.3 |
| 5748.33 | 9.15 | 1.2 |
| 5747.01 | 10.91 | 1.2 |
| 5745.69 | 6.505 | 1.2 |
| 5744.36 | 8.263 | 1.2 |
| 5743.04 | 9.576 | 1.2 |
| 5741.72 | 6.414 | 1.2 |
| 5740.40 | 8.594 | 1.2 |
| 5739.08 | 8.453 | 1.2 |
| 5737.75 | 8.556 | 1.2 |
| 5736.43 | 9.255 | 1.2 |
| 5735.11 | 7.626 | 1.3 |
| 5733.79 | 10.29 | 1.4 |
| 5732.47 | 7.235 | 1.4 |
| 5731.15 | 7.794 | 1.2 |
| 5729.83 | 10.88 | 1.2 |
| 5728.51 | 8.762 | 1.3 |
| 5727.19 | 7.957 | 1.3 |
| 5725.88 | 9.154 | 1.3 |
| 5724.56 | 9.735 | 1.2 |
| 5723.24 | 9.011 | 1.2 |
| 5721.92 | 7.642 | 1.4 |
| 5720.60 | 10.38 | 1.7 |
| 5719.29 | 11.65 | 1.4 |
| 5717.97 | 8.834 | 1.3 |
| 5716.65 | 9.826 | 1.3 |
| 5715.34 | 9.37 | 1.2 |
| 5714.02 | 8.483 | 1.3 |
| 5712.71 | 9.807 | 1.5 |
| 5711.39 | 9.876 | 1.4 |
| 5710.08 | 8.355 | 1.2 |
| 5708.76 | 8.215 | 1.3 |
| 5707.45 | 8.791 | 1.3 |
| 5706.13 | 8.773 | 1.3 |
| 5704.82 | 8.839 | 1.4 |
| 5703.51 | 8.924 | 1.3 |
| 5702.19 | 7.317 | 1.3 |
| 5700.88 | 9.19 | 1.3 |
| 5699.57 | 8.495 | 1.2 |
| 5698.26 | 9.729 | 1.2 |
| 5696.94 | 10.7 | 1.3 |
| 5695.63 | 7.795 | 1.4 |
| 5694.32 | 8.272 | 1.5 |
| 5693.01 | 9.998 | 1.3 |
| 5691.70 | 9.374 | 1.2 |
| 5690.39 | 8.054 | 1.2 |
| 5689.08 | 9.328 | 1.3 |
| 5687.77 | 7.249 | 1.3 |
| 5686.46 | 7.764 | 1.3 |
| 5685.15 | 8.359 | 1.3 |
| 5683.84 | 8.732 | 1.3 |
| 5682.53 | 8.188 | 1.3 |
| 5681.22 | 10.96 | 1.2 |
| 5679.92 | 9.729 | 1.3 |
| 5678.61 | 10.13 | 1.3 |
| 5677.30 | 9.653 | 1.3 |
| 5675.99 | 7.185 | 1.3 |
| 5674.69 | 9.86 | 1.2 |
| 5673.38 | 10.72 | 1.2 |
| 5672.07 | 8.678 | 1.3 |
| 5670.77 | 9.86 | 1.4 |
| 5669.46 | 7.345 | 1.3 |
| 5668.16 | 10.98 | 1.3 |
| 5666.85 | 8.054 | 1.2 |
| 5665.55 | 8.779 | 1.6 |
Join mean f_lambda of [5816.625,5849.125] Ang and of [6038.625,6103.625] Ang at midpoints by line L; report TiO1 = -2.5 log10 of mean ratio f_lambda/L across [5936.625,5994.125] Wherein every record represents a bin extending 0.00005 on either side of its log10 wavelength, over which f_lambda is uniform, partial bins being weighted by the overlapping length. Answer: 0.08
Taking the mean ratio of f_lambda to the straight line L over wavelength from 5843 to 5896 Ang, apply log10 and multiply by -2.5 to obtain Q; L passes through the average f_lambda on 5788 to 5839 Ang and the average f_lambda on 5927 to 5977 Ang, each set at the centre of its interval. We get 0.11 mag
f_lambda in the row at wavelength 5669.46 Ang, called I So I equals 7.345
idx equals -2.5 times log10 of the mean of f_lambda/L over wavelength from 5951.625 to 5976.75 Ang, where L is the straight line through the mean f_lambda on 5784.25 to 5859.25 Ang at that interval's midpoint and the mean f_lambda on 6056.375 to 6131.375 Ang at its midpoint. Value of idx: 0.07 mag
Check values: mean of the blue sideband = 9.17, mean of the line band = 8.63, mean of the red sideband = 9.21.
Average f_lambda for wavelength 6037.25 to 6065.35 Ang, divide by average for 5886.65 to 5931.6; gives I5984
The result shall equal 1.10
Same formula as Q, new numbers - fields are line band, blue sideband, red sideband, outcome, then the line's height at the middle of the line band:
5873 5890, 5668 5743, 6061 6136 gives 0.12 mag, 9.07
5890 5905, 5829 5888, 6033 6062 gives 0.18 mag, 8.96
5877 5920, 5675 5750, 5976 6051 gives 0.09 mag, 8.91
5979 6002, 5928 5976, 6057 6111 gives 0.03 mag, 9.08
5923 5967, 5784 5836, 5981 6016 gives -0.01 mag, 9.02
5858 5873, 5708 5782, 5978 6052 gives 0.09 mag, 8.99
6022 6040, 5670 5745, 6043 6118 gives 0.03 mag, 9.31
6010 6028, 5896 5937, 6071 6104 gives 0.05 mag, 9.3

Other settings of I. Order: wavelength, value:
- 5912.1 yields 9.037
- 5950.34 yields 8.664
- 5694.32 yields 8.272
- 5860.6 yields 7.019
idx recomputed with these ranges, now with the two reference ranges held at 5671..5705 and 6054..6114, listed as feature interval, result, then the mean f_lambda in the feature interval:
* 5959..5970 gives 0.048 mag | 8.91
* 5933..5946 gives 0.033 mag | 9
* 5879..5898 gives 0.250 mag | 7.33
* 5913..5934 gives 0.050 mag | 8.85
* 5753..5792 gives -0.015 mag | 9.21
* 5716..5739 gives -0.005 mag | 9.07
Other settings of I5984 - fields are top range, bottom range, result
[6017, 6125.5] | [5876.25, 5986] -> 1.07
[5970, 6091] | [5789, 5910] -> 1.03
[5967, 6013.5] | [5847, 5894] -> 1.05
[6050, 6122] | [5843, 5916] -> 1.12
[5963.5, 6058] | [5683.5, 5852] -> 0.98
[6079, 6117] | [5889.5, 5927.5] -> 1.13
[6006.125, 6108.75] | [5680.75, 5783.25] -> 1.03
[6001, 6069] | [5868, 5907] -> 1.14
